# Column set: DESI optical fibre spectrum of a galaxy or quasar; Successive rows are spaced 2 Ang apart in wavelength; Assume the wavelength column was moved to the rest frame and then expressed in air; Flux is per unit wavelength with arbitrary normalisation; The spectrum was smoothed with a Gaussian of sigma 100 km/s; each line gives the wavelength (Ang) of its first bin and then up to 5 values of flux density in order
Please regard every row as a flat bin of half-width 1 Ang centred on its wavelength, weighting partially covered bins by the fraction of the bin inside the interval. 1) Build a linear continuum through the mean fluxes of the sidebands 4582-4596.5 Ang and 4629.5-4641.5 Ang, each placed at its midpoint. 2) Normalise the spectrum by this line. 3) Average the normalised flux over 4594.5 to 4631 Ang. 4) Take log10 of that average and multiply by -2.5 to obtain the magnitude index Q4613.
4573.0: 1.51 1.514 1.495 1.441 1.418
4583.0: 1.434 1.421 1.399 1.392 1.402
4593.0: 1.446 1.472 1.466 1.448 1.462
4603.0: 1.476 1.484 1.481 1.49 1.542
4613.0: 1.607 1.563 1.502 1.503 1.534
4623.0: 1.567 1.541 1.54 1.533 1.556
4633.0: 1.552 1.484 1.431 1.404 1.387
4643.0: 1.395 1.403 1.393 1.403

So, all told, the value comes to -0.05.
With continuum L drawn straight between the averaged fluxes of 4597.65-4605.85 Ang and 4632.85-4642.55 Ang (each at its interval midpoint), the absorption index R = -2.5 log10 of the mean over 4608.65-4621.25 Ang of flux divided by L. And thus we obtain -0.06 mag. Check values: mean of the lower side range 1.47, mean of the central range 1.54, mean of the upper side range 1.44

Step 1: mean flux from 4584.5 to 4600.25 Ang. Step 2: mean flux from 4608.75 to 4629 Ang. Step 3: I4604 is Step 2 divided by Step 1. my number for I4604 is 1.08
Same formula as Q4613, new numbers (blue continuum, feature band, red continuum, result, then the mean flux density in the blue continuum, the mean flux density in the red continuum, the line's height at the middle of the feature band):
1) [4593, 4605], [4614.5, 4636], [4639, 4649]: -0.08 mag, 1.46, 1.4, 1.42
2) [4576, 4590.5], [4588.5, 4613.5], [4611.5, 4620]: 0.01 mag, 1.43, 1.54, 1.49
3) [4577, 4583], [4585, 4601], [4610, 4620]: 0.03 mag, 1.44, 1.54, 1.48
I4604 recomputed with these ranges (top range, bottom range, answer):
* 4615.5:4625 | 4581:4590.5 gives 1.08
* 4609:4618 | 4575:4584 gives 1.06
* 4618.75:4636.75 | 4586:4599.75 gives 1.07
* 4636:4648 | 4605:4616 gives 0.92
